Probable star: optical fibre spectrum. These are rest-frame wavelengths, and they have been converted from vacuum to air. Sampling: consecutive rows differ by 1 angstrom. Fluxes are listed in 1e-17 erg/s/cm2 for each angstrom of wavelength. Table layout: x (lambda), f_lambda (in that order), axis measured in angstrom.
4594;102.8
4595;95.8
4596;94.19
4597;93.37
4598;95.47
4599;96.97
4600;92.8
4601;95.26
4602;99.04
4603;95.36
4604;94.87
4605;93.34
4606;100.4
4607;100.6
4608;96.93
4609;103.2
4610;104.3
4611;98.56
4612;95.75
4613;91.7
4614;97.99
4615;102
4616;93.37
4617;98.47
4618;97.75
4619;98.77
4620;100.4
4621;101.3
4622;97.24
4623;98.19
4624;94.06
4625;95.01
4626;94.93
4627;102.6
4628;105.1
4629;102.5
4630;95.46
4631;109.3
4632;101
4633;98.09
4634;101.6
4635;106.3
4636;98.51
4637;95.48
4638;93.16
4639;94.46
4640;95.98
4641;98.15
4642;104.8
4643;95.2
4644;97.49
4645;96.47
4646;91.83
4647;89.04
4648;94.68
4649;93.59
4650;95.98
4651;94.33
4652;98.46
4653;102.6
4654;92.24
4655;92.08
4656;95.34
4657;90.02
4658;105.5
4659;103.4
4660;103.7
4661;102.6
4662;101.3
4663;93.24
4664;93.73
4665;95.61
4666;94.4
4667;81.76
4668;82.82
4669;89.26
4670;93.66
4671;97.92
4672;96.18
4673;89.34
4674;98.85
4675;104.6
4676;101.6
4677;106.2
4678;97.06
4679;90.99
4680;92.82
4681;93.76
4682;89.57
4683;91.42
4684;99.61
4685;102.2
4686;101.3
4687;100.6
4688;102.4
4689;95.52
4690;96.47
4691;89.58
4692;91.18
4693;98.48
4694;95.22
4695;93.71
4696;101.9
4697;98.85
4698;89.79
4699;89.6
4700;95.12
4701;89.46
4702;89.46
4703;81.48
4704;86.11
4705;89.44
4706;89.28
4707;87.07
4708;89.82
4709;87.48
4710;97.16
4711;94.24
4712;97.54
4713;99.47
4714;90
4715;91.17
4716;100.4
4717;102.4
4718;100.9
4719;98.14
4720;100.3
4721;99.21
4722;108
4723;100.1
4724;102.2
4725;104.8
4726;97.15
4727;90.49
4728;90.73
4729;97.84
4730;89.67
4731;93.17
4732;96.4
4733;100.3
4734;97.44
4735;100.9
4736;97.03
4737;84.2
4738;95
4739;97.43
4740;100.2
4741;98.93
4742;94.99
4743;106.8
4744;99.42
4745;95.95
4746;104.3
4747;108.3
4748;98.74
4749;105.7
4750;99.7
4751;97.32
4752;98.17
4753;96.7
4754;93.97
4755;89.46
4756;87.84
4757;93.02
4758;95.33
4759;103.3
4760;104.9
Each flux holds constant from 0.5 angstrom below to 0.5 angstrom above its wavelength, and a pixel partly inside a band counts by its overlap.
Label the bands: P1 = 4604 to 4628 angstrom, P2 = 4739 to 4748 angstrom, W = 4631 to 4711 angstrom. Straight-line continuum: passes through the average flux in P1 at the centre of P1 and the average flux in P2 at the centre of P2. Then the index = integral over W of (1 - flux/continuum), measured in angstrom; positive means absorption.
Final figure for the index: 3.18 angstrom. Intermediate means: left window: 98.2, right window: 101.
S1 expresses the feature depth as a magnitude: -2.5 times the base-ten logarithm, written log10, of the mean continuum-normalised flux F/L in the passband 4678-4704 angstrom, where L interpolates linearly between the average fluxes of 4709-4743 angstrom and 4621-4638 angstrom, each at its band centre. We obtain 0.042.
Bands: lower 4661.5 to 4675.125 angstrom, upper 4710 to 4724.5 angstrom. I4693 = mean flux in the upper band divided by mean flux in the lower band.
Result 1.1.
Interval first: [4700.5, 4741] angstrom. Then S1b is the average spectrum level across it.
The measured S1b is 95.1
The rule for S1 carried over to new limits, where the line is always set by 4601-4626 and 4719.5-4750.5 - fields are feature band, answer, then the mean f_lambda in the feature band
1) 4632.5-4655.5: 0.02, 96.5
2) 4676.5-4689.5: 0.01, 97.2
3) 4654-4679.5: 0.02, 96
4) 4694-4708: 0.08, 91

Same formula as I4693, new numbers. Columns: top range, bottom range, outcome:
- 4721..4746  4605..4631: 0.99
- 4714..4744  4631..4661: 1.00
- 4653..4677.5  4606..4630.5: 0.98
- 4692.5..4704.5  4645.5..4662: 0.96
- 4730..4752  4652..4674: 1.03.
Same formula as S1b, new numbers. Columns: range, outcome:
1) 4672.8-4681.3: 97.6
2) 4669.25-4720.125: 95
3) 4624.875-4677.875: 97.1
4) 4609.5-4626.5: 97.6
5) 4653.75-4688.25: 96.2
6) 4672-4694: 96.8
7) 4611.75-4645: 98.5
